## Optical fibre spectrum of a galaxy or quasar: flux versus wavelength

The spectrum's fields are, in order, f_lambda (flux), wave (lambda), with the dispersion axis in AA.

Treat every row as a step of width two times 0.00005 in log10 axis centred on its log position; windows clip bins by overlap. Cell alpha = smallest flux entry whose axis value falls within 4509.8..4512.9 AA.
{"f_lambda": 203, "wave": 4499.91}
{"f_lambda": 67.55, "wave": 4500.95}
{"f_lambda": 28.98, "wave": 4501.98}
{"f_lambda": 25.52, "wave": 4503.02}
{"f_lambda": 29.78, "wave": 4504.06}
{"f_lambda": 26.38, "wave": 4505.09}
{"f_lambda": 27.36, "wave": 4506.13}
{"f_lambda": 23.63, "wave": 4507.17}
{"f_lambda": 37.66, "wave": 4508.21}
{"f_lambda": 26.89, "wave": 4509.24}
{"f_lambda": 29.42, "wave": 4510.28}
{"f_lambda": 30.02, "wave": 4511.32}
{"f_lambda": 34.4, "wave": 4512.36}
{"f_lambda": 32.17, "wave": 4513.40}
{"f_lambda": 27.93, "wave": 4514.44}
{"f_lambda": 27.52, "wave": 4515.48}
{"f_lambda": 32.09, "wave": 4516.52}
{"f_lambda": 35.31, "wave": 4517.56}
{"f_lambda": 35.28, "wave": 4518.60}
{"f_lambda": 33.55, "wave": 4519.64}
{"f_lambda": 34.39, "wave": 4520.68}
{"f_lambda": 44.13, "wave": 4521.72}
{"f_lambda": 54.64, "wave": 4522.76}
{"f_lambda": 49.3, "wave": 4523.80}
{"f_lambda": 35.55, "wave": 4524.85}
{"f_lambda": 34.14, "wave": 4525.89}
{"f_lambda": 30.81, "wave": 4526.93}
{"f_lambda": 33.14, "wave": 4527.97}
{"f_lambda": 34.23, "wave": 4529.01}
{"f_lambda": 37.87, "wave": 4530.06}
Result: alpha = 29.42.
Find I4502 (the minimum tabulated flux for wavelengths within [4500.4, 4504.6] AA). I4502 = 25.52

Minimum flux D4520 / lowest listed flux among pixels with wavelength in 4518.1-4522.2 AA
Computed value 33.55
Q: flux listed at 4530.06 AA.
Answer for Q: 37.87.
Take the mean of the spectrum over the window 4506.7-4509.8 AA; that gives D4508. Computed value 29.5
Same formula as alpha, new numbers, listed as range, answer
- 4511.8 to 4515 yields 27.93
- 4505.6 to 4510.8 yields 23.63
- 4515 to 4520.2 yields 27.52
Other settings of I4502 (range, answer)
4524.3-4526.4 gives 34.14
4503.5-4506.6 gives 26.38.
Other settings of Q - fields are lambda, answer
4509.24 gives 26.89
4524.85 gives 35.55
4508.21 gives 37.66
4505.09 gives 26.38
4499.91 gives 203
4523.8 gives 49.3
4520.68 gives 34.39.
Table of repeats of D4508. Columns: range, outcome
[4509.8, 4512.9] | 31.3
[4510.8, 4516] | 30.4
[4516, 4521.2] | 34.1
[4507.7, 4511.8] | 31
